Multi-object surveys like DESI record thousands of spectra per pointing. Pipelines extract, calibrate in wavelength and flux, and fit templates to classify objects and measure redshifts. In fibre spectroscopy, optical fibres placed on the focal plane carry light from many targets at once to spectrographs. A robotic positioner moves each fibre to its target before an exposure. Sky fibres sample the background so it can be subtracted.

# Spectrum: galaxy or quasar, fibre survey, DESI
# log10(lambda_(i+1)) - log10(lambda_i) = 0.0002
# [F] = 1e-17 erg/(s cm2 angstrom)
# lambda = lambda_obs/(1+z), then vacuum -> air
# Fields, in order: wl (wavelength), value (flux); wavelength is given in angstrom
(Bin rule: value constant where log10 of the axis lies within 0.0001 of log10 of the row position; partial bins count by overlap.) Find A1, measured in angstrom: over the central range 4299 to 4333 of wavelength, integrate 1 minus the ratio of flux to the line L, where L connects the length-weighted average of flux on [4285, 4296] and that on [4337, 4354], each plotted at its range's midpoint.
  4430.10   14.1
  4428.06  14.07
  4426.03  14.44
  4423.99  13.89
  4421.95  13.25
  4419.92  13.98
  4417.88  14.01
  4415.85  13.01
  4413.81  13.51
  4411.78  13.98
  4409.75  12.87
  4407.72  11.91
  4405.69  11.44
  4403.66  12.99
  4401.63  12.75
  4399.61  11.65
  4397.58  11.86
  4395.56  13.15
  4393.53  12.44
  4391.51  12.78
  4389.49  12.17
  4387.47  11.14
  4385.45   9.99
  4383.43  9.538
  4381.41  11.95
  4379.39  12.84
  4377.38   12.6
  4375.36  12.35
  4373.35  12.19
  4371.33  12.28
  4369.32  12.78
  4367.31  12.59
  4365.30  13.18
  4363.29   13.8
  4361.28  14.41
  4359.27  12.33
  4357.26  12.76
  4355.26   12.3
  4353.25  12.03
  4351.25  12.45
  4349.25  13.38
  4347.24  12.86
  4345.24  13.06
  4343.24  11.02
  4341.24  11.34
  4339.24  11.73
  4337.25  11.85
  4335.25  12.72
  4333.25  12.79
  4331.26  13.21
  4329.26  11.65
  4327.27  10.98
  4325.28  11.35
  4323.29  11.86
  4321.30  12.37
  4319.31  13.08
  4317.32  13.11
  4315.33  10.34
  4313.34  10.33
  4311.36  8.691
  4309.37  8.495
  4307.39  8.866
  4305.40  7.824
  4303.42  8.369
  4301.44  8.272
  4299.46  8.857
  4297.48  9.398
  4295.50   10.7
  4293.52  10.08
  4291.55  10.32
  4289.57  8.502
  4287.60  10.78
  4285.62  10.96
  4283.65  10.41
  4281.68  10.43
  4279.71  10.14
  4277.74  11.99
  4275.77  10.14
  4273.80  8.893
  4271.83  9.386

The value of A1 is 1.93 angstrom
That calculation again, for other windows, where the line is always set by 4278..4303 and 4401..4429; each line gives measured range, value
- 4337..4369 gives -2.7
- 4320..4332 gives -1.1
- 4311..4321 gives -0.7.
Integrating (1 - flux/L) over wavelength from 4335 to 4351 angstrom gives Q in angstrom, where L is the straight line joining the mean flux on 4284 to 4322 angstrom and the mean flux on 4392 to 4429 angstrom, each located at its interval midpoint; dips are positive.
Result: -1.61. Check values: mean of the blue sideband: 9.95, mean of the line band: 12.2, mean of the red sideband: 13.1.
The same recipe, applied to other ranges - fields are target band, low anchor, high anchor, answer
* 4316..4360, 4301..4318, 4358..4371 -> -4.1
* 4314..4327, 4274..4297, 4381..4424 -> -1.1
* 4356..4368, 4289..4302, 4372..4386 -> -2.0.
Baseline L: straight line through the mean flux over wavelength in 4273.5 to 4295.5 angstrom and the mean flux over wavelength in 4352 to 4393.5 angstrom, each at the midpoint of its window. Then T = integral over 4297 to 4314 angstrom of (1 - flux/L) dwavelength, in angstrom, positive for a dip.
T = 3.2 angstrom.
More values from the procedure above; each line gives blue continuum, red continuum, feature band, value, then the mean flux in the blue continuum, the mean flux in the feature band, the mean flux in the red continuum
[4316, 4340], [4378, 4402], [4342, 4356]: -0.4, 12.2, 12.4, 11.8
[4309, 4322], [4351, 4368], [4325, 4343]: -0.2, 11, 11.9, 12.9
